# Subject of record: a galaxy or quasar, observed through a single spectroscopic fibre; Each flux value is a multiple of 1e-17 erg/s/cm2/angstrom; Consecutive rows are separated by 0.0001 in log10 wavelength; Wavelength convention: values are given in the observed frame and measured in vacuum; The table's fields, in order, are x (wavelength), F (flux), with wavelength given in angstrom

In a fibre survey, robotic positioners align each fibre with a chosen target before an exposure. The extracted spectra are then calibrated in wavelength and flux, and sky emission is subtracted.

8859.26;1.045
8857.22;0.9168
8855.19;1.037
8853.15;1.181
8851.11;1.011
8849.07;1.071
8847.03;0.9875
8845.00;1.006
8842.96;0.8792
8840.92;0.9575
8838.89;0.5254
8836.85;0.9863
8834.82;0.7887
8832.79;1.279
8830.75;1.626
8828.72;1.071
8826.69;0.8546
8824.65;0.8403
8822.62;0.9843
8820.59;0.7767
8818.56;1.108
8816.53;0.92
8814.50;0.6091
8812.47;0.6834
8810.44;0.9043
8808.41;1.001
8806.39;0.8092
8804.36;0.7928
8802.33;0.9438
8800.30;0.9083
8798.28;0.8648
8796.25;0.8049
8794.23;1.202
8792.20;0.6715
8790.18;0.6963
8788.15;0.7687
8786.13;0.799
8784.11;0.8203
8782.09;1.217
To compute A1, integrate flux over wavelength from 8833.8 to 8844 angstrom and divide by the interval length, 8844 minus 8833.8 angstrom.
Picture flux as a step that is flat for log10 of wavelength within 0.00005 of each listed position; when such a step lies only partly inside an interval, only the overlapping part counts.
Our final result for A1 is 0.828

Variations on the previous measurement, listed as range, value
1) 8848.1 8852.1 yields 1.04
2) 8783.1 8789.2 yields 0.796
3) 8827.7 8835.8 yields 1.19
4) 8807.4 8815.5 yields 0.8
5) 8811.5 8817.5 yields 0.736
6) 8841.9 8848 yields 0.957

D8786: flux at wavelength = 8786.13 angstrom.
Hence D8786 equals 0.799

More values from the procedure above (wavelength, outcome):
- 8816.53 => 0.92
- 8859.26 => 1.045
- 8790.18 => 0.6963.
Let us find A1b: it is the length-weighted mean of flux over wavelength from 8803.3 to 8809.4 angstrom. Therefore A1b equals 0.868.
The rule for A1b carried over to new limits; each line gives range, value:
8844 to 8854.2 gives 1.05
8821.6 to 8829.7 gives 0.937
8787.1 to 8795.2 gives 0.832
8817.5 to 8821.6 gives 0.943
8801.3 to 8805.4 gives 0.866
